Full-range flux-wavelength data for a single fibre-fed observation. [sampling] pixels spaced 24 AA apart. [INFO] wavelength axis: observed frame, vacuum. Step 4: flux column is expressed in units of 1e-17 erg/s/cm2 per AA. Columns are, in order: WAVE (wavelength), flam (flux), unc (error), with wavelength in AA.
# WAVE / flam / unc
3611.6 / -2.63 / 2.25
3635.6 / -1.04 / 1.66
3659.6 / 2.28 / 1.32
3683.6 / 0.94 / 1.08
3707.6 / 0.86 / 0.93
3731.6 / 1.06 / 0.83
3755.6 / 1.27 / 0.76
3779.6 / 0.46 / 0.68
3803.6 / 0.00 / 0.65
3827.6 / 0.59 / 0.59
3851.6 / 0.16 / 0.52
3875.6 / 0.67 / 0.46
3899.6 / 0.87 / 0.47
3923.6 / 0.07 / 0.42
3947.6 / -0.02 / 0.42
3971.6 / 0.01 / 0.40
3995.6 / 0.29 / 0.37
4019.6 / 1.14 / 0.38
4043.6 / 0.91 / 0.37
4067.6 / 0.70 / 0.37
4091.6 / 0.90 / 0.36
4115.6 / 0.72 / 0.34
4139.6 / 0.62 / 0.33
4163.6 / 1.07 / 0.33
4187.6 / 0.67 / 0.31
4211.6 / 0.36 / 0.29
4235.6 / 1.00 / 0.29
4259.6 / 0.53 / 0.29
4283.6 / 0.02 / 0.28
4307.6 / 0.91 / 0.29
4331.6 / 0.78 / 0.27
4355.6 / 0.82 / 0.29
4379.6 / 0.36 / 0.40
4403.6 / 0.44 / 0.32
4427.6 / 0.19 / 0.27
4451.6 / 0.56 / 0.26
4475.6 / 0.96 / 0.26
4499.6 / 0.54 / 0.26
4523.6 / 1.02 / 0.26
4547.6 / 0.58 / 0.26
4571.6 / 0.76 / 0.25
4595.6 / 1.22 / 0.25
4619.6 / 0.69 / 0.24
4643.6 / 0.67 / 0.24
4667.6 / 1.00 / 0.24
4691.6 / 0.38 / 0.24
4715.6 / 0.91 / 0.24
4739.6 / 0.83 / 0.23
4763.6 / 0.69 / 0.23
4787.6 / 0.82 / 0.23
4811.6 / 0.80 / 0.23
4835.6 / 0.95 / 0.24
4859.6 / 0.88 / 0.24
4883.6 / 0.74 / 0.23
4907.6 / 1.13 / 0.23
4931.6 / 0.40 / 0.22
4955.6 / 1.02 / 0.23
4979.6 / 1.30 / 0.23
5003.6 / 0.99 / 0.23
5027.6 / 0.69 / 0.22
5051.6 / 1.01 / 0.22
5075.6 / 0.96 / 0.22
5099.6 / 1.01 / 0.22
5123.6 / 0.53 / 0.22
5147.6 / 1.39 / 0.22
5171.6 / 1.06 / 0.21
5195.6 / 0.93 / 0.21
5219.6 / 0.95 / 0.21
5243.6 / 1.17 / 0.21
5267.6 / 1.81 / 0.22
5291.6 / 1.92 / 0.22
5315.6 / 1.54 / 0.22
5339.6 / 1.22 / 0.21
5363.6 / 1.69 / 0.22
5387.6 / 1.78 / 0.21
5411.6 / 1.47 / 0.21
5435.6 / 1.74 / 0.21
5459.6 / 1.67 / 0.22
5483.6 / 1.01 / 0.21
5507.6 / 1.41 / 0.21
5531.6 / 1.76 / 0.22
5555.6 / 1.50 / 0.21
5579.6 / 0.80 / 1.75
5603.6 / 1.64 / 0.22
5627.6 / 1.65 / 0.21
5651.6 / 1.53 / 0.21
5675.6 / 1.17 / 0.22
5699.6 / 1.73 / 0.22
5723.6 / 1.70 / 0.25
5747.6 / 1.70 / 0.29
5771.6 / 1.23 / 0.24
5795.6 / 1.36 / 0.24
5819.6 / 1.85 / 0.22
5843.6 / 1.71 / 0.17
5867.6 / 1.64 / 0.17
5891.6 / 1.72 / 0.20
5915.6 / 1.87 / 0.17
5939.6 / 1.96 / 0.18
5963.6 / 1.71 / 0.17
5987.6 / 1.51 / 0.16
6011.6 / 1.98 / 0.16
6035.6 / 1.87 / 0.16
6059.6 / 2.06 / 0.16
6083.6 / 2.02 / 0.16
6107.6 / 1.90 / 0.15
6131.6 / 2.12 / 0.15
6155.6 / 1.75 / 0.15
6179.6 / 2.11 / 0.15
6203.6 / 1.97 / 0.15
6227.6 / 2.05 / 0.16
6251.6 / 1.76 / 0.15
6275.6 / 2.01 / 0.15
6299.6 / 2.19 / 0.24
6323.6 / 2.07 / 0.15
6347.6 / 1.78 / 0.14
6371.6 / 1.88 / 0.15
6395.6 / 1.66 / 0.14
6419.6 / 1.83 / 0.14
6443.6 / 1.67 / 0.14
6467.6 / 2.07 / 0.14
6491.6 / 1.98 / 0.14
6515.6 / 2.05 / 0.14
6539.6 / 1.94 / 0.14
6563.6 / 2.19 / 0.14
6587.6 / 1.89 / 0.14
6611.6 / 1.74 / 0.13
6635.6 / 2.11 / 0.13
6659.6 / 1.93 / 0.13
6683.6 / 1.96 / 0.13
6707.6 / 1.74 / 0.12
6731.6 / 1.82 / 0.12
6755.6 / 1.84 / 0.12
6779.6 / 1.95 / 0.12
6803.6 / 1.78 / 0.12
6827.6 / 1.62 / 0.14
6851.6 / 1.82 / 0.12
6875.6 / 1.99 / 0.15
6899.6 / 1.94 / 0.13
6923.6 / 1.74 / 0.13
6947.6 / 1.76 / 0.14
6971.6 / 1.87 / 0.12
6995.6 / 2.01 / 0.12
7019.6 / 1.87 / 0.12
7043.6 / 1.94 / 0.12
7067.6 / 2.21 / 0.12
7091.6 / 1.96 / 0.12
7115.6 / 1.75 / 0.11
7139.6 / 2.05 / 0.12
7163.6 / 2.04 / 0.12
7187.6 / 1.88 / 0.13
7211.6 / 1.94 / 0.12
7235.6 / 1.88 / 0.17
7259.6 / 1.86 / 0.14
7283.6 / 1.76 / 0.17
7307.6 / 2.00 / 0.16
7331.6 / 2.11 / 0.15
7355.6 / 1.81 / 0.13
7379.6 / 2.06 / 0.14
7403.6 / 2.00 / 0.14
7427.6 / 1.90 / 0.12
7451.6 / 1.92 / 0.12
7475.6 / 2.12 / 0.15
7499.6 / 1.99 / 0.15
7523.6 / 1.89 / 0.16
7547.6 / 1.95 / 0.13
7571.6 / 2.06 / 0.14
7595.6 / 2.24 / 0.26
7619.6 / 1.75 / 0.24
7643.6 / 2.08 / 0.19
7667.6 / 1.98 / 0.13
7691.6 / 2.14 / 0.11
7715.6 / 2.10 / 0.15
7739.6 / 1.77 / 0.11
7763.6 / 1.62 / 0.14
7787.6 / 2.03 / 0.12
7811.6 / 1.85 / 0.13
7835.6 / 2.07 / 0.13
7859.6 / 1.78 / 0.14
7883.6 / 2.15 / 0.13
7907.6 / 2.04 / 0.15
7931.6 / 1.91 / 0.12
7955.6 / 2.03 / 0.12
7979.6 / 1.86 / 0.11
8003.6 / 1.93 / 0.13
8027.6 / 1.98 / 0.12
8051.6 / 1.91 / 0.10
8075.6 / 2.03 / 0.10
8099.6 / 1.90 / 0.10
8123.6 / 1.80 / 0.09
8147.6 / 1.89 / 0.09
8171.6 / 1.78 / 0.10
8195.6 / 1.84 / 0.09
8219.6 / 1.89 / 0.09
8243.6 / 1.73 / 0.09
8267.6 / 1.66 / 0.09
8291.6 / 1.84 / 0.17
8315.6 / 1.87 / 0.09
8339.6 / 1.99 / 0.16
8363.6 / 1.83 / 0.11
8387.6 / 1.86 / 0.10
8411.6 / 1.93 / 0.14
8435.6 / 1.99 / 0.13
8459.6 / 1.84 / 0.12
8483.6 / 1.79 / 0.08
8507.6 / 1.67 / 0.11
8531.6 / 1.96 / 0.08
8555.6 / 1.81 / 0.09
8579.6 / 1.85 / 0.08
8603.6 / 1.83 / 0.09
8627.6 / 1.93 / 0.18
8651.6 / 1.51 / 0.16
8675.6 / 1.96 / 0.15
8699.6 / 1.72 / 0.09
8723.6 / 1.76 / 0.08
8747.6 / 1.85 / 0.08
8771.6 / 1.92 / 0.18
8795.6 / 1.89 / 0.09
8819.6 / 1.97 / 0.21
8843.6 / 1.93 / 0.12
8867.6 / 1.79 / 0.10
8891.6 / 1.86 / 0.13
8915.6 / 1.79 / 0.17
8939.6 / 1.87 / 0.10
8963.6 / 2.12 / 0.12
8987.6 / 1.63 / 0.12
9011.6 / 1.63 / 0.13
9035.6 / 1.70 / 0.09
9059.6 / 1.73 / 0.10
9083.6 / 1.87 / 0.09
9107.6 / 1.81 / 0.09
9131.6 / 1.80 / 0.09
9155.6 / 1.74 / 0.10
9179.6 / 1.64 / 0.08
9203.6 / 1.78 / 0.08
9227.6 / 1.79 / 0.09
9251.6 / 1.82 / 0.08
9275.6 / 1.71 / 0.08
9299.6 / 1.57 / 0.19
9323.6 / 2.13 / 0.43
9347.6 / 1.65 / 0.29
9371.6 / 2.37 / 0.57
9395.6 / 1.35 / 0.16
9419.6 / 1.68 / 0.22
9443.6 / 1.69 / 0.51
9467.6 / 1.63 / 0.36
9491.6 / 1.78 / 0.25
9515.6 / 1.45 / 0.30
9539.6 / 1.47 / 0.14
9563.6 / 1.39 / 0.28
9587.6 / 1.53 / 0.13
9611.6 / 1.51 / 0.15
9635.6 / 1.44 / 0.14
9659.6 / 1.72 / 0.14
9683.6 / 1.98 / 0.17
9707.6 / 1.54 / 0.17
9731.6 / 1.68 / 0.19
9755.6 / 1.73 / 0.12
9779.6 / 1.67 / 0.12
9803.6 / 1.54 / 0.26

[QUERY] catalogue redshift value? 0.317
